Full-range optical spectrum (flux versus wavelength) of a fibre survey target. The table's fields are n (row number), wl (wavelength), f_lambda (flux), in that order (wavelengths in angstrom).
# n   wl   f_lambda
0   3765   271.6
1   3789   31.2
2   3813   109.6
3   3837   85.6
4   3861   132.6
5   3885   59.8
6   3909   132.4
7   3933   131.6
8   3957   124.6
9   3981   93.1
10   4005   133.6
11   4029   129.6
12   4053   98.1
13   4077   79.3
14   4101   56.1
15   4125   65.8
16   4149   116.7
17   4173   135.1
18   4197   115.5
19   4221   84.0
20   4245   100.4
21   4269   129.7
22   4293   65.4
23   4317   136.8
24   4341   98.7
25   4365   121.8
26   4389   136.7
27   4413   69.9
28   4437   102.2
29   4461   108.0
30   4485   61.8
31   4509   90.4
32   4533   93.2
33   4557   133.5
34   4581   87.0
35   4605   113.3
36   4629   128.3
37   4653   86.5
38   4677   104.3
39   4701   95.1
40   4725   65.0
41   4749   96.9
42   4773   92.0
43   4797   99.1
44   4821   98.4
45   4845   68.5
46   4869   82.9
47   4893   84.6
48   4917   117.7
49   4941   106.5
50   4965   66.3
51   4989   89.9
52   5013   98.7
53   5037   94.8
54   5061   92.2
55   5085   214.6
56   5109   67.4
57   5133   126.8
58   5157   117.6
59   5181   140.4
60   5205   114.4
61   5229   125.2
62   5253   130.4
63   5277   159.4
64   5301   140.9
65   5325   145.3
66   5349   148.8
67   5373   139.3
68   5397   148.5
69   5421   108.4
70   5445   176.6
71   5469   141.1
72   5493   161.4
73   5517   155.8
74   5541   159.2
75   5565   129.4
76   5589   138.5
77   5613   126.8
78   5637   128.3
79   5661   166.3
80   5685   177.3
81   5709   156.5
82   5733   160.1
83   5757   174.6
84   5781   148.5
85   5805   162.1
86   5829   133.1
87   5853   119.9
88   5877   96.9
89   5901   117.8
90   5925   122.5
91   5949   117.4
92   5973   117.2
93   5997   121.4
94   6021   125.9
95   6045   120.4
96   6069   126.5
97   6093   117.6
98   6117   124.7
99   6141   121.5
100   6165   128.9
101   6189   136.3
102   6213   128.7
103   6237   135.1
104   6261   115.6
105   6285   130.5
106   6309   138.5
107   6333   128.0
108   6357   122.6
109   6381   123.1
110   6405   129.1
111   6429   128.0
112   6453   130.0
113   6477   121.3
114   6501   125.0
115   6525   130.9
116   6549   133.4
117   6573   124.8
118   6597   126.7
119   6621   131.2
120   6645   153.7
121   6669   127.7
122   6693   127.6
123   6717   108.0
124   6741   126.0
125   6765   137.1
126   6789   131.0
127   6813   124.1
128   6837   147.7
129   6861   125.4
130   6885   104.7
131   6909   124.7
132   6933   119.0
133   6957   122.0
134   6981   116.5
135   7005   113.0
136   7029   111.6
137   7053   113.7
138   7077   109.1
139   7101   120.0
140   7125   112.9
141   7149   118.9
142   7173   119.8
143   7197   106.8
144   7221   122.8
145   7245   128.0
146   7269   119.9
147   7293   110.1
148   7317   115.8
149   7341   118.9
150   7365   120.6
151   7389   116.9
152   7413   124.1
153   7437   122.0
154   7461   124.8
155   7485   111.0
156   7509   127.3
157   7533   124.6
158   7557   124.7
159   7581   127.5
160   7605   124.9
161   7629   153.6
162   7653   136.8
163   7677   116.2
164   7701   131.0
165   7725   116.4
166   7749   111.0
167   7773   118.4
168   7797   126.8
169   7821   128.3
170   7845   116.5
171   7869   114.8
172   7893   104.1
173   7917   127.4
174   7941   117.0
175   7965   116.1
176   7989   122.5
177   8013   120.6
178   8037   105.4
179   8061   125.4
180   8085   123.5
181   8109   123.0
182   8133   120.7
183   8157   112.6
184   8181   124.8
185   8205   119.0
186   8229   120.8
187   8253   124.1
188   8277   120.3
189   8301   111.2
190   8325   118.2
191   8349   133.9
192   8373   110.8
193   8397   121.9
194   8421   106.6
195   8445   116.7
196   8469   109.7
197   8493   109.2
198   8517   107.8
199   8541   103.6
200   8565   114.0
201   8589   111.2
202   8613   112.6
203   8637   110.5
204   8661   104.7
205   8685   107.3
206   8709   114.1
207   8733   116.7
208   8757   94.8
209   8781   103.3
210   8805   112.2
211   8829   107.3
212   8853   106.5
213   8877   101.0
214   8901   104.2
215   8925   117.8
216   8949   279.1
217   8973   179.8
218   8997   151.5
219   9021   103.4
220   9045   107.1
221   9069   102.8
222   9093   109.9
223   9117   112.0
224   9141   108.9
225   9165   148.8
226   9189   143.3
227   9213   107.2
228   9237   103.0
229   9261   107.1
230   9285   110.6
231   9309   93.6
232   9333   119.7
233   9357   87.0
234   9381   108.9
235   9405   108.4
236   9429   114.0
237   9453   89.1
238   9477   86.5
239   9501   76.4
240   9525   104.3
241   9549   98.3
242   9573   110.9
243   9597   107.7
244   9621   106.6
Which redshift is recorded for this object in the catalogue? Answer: 0.36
